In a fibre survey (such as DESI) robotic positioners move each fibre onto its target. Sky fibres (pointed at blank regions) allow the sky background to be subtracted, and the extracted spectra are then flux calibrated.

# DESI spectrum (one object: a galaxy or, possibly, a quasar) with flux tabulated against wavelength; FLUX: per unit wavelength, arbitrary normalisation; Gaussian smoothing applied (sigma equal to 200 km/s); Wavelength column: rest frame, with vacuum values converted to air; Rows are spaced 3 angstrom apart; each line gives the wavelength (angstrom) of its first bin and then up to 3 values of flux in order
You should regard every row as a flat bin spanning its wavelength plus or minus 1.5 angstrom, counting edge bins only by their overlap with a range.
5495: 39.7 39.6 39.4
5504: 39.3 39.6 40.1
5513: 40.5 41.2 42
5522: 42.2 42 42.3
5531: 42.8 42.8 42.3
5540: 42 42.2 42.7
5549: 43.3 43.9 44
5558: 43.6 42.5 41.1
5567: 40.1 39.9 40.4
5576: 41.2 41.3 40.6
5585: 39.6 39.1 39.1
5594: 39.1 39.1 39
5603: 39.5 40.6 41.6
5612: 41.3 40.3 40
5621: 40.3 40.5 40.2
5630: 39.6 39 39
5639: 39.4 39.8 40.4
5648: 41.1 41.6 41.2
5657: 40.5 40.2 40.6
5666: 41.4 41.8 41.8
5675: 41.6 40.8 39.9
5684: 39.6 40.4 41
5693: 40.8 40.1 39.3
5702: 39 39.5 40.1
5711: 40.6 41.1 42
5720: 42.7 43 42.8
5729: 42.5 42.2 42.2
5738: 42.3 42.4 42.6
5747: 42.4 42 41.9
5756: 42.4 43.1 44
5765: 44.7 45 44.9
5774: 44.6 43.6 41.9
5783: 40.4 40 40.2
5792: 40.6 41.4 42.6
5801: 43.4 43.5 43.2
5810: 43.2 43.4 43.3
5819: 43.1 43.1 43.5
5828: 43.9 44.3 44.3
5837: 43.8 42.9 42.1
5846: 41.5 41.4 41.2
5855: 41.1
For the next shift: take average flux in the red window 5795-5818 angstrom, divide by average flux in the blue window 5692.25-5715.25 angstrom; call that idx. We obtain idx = 1.1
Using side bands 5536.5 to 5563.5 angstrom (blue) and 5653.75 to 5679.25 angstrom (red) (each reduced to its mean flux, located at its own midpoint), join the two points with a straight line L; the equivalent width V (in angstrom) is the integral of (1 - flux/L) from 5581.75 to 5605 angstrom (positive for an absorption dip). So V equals 1.6 angstrom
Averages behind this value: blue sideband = 42.9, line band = 39.3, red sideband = 41.1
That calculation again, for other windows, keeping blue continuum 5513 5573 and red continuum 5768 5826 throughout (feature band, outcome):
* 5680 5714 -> 1.9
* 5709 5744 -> 0.3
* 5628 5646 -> 1.2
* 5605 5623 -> 0.7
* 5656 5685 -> 1.1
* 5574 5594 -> 1.0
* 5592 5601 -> 0.7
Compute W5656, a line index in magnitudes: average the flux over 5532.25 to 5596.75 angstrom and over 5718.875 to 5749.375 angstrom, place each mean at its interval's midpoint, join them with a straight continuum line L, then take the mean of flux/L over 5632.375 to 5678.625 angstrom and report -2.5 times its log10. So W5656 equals 0.04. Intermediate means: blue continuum 41.4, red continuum 42.5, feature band 40.7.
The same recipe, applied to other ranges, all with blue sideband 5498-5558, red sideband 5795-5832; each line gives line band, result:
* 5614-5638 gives 0.07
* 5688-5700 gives 0.06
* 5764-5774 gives -0.04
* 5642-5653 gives 0.04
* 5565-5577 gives 0.04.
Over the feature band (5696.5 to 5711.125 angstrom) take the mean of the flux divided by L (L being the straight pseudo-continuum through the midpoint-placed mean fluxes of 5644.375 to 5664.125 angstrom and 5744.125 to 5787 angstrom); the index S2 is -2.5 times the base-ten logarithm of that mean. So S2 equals 0.06 mag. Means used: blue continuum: 40.8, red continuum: 42.9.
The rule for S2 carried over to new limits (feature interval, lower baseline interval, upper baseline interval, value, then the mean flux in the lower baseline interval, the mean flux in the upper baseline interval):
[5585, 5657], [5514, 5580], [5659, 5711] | 0.031 mag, 42.1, 40.5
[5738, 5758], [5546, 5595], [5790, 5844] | 0.007 mag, 41.2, 43.1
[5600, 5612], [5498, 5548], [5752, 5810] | 0.036 mag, 41.4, 42.7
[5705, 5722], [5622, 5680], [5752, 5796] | 0.010 mag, 40.5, 42.6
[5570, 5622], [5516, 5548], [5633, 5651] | 0.023 mag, 42.3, 40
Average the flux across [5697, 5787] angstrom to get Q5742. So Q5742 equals 42.2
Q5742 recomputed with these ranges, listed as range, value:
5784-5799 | 40.9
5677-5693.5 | 40.4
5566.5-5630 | 40.1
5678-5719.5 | 40.3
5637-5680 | 40.8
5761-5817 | 42.8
